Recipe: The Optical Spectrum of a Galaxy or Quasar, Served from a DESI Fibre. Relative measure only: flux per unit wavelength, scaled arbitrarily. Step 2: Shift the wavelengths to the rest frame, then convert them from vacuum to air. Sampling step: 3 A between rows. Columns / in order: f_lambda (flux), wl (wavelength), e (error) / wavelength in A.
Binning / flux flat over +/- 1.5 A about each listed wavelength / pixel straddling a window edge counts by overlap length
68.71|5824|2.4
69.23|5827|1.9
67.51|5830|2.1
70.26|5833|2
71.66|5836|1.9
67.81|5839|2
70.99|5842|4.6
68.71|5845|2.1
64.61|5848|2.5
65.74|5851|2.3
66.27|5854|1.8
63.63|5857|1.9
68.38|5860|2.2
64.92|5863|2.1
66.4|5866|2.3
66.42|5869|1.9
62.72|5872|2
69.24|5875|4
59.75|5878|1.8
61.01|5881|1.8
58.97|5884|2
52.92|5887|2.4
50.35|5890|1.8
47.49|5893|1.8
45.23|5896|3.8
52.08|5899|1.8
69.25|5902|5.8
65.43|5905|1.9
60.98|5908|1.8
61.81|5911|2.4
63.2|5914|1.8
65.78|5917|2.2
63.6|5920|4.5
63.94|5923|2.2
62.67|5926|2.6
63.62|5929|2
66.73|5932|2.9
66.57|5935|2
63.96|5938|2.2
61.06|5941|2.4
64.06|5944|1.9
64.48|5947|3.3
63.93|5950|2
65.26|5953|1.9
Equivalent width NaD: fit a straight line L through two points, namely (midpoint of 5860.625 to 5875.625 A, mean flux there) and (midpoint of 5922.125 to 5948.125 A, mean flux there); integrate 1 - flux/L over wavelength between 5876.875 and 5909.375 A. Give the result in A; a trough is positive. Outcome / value 4.3 A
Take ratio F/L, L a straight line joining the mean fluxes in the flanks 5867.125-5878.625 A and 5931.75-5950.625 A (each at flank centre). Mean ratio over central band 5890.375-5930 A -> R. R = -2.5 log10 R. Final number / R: 0.079 mag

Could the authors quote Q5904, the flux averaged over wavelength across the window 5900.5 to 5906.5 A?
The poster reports 67.3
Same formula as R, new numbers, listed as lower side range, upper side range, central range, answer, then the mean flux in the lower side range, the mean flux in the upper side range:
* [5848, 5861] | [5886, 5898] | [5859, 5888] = -0.11 mag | 65.8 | 49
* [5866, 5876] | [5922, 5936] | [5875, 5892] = 0.15 mag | 66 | 64.7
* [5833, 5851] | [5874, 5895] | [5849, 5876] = -0.05 mag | 68.6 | 56.5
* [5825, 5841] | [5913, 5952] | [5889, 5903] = 0.25 mag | 69.3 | 64.1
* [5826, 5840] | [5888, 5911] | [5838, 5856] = -0.01 mag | 69.3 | 56.2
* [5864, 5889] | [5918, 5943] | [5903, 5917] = 0.00 mag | 62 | 64.1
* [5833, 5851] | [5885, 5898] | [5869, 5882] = -0.14 mag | 68.6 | 49.5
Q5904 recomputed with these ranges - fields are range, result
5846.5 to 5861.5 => 65.7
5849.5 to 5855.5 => 66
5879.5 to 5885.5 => 60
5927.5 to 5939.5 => 65.2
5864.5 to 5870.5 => 66.4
